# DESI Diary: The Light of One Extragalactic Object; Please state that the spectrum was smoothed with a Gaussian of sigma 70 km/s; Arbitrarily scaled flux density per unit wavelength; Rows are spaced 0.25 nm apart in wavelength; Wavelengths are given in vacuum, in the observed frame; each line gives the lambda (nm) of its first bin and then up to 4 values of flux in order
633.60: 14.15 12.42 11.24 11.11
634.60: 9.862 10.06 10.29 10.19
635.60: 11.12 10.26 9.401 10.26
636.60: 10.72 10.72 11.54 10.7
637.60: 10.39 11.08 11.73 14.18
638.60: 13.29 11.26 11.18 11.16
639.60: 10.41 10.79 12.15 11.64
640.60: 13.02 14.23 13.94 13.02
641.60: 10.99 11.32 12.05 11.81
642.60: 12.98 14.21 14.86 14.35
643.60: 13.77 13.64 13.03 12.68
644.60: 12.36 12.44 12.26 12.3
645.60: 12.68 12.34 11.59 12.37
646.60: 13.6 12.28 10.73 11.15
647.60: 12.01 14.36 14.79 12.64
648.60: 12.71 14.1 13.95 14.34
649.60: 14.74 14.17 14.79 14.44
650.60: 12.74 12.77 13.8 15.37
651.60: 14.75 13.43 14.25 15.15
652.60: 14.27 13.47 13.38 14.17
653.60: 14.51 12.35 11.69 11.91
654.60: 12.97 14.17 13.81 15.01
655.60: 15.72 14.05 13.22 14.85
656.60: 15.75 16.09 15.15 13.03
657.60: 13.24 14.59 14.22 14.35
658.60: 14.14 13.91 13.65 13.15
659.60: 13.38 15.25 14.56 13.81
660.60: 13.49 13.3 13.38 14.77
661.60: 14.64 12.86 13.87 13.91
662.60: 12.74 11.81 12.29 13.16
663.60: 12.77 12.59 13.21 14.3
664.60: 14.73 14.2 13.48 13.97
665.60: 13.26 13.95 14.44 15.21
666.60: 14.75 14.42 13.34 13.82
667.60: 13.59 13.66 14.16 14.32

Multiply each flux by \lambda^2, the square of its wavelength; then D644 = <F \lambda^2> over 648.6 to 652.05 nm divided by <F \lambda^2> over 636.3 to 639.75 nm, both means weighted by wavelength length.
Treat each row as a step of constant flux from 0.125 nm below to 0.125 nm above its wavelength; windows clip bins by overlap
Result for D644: 1.29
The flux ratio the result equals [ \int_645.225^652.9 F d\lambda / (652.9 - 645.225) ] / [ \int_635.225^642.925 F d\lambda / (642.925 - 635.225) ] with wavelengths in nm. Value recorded 1.15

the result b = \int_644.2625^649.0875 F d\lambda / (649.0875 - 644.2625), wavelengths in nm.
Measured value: 12.6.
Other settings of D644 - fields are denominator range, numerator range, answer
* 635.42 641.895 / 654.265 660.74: 1.30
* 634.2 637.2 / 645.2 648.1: 1.23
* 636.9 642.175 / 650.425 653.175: 1.22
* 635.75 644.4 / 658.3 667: 1.22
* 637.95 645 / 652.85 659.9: 1.16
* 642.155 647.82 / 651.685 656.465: 1.12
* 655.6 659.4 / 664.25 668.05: 1.01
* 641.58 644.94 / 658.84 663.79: 1.10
